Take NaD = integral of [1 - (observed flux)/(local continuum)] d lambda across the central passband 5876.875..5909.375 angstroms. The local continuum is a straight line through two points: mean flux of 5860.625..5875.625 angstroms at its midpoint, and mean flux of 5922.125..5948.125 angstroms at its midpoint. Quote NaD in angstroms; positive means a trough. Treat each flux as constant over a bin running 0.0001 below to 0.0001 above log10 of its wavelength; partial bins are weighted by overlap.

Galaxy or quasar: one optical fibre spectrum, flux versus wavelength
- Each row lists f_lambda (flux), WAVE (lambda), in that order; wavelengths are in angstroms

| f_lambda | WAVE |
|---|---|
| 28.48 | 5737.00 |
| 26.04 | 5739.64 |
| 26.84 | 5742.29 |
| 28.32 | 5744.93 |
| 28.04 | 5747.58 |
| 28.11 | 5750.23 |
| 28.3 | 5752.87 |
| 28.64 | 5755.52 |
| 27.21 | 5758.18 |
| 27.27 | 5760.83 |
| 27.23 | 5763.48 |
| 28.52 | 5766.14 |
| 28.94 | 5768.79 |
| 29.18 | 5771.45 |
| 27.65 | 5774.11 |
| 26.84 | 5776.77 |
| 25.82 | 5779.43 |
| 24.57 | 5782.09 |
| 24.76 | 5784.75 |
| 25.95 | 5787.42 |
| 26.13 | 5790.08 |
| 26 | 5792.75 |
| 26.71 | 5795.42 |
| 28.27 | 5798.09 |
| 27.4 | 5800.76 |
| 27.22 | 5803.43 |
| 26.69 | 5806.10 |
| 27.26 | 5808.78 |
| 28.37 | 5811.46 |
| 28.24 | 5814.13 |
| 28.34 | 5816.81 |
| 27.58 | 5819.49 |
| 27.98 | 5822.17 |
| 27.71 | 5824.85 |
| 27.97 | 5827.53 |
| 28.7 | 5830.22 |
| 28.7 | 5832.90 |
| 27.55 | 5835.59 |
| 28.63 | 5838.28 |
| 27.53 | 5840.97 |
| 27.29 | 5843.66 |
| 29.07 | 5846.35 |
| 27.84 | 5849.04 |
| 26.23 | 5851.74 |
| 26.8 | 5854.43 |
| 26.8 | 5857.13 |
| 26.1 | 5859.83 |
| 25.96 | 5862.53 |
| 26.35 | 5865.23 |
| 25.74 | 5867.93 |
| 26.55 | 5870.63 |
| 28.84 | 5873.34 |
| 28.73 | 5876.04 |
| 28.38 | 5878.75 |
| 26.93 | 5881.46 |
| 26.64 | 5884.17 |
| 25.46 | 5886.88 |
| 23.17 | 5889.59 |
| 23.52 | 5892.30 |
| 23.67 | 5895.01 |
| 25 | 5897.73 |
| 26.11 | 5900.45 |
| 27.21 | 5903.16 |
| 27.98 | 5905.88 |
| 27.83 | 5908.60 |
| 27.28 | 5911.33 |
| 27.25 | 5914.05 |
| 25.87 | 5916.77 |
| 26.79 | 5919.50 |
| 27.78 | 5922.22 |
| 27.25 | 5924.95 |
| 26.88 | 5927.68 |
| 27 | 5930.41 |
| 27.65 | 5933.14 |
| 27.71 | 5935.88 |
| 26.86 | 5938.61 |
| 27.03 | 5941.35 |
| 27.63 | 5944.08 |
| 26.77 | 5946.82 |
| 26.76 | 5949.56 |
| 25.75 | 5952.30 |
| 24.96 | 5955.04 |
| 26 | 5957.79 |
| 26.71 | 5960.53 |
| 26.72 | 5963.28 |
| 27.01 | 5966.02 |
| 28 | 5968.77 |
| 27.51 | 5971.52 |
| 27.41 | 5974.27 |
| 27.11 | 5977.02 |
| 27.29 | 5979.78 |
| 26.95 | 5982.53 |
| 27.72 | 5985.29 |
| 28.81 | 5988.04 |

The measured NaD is 1.15 angstroms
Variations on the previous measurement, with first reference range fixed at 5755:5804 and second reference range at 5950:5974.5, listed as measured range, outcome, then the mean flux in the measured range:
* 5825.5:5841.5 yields -0.8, 28.2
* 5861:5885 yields -0.3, 27.1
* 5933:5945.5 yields -0.3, 27.3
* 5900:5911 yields -0.3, 27.4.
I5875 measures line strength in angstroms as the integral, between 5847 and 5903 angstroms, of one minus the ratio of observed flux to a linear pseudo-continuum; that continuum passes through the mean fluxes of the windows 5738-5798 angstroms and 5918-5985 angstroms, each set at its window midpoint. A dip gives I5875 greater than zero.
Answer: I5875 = 1.6 angstroms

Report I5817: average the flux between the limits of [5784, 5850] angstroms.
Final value 27.5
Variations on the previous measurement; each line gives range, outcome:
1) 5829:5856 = 27.8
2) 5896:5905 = 26.1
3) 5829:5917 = 26.8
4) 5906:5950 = 27.2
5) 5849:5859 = 26.7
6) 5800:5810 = 27.1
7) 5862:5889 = 26.9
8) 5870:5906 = 26.2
